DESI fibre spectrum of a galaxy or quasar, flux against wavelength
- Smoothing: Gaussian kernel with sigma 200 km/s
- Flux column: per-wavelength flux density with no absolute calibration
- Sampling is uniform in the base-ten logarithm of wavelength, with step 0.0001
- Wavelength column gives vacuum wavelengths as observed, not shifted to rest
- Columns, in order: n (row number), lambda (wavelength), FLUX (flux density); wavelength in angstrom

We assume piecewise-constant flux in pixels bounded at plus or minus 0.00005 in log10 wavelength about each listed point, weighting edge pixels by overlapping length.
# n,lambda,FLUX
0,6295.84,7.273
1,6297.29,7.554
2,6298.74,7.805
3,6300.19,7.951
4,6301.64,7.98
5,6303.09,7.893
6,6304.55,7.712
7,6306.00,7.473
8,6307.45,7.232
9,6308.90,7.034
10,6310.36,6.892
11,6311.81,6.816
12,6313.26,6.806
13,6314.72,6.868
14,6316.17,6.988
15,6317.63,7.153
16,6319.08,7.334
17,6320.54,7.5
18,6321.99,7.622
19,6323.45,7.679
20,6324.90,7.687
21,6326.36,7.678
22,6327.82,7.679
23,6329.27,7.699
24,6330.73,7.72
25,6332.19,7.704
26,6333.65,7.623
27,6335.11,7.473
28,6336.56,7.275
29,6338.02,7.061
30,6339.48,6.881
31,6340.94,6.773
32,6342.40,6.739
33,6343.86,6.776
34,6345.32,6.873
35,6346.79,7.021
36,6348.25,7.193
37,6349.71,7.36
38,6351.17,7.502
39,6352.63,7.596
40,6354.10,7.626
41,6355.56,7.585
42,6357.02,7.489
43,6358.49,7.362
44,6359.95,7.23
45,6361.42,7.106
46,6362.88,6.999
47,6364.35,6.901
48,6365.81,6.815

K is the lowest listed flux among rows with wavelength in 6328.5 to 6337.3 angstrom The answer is 7.275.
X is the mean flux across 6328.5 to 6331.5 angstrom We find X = 7.72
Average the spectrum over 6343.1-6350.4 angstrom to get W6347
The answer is 7.04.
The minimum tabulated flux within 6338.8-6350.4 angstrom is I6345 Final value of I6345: 6.739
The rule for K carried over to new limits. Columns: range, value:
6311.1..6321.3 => 6.806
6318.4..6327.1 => 7.334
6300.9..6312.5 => 6.816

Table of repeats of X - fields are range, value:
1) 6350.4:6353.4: 7.54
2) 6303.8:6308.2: 7.47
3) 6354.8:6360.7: 7.42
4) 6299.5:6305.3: 7.88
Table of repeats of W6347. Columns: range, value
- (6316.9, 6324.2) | 7.46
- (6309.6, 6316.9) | 6.87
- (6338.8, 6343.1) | 6.8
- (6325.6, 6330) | 7.68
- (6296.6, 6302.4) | 7.83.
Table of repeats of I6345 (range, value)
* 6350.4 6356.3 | 7.502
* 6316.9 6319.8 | 7.153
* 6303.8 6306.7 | 7.473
